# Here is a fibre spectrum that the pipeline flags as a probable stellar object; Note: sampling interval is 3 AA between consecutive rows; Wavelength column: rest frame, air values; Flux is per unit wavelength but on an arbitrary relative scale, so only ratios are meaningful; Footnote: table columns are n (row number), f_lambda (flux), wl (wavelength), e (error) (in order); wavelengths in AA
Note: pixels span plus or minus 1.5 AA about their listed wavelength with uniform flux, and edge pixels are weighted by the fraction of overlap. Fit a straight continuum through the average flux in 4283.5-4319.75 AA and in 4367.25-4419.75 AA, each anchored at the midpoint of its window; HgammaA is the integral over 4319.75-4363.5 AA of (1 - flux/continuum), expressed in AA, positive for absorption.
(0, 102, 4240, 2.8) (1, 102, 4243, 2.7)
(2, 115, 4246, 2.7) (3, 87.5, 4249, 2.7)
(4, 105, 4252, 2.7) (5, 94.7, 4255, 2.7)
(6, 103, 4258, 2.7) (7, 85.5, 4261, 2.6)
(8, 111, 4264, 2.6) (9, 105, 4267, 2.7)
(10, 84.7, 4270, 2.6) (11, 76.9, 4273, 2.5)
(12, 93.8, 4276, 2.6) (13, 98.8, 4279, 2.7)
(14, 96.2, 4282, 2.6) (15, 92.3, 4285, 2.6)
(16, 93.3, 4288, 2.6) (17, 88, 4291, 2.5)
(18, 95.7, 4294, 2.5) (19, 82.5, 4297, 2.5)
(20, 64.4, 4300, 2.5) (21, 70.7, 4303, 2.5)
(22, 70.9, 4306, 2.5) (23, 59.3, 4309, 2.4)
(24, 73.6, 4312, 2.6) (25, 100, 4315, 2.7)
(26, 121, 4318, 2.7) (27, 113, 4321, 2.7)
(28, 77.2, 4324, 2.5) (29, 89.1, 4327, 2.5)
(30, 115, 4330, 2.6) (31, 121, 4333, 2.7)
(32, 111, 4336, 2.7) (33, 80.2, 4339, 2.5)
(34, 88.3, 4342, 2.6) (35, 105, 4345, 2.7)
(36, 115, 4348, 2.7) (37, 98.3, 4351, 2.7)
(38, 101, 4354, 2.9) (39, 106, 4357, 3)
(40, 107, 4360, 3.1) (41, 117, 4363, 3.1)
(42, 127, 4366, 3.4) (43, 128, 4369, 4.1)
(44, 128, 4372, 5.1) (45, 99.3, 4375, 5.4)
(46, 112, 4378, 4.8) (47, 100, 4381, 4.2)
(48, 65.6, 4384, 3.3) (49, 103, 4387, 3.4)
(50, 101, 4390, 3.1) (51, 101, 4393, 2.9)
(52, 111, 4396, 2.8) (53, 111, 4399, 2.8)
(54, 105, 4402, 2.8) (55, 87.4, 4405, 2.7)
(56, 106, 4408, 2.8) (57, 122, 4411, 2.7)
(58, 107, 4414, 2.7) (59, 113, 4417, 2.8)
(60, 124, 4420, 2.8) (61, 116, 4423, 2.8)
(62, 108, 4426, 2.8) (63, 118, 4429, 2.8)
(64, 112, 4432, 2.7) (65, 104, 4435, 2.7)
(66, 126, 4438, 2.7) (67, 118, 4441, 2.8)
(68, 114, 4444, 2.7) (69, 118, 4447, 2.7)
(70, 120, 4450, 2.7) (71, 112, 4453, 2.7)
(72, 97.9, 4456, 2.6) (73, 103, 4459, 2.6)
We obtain -4.0 AA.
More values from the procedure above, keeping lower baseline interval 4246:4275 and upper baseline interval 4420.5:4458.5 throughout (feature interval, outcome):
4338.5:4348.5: 0.7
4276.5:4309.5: 5.0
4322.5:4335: 0.2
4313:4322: -0.7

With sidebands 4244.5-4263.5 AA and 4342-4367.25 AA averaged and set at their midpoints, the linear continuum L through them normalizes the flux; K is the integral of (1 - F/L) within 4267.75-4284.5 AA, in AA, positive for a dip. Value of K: 1.69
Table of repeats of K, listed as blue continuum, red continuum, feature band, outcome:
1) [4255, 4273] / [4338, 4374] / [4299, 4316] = 4.9 AA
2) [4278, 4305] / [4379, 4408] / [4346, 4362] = -2.0 AA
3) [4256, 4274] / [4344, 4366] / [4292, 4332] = 5.7 AA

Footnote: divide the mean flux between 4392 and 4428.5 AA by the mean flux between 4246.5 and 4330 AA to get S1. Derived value 1.21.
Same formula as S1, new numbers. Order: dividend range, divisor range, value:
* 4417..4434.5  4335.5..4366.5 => 1.10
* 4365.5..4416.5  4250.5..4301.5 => 1.15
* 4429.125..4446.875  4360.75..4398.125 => 1.07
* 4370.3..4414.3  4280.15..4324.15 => 1.20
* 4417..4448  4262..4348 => 1.25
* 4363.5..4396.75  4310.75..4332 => 1.08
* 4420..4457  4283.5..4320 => 1.35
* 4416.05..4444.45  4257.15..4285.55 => 1.22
